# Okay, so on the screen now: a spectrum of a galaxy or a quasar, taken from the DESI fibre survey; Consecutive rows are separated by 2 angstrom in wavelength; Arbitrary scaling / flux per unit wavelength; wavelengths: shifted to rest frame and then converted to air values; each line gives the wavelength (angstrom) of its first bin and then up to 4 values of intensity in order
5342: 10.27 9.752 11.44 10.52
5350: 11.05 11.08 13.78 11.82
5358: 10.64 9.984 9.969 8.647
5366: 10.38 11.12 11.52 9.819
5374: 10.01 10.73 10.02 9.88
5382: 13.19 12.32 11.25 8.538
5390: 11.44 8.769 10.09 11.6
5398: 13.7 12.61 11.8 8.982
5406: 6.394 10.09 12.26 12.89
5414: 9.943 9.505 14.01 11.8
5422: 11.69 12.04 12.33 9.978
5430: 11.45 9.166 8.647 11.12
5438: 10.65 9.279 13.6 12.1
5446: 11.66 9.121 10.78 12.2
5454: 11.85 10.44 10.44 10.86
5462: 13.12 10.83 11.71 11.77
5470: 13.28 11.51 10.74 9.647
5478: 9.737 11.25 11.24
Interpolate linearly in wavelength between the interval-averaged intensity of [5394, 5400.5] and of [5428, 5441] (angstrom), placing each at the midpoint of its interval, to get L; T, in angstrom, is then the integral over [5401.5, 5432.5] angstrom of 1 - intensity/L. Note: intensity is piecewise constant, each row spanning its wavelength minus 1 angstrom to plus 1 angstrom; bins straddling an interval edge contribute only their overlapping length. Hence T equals 0.4 angstrom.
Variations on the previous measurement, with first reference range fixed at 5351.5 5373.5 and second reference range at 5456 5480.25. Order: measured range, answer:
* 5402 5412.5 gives 0.77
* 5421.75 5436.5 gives 0.40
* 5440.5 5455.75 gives -0.49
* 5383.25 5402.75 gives -0.52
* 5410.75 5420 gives -0.54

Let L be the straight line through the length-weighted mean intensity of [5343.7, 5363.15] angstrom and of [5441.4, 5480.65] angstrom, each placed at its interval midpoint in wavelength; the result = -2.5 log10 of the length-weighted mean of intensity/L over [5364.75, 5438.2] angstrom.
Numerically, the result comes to 0.03 mag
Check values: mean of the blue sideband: 11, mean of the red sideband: 11.3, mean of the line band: 10.9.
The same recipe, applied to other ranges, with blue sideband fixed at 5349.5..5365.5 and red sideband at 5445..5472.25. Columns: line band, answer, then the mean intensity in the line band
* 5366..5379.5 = 0.044 mag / 10.5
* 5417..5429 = -0.072 mag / 12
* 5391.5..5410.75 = 0.043 mag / 10.7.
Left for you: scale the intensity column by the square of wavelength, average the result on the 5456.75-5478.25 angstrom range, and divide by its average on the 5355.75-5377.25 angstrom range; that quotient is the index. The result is 1.13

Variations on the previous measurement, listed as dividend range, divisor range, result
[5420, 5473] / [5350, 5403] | 1.05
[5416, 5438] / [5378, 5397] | 1.05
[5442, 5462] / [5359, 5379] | 1.14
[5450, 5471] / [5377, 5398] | 1.10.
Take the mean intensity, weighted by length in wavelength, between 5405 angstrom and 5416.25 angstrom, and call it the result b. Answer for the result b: 10.2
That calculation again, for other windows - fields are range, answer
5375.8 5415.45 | 10.8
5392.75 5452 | 11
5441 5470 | 11.5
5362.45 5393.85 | 10.5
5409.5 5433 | 11.4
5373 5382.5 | 10.6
